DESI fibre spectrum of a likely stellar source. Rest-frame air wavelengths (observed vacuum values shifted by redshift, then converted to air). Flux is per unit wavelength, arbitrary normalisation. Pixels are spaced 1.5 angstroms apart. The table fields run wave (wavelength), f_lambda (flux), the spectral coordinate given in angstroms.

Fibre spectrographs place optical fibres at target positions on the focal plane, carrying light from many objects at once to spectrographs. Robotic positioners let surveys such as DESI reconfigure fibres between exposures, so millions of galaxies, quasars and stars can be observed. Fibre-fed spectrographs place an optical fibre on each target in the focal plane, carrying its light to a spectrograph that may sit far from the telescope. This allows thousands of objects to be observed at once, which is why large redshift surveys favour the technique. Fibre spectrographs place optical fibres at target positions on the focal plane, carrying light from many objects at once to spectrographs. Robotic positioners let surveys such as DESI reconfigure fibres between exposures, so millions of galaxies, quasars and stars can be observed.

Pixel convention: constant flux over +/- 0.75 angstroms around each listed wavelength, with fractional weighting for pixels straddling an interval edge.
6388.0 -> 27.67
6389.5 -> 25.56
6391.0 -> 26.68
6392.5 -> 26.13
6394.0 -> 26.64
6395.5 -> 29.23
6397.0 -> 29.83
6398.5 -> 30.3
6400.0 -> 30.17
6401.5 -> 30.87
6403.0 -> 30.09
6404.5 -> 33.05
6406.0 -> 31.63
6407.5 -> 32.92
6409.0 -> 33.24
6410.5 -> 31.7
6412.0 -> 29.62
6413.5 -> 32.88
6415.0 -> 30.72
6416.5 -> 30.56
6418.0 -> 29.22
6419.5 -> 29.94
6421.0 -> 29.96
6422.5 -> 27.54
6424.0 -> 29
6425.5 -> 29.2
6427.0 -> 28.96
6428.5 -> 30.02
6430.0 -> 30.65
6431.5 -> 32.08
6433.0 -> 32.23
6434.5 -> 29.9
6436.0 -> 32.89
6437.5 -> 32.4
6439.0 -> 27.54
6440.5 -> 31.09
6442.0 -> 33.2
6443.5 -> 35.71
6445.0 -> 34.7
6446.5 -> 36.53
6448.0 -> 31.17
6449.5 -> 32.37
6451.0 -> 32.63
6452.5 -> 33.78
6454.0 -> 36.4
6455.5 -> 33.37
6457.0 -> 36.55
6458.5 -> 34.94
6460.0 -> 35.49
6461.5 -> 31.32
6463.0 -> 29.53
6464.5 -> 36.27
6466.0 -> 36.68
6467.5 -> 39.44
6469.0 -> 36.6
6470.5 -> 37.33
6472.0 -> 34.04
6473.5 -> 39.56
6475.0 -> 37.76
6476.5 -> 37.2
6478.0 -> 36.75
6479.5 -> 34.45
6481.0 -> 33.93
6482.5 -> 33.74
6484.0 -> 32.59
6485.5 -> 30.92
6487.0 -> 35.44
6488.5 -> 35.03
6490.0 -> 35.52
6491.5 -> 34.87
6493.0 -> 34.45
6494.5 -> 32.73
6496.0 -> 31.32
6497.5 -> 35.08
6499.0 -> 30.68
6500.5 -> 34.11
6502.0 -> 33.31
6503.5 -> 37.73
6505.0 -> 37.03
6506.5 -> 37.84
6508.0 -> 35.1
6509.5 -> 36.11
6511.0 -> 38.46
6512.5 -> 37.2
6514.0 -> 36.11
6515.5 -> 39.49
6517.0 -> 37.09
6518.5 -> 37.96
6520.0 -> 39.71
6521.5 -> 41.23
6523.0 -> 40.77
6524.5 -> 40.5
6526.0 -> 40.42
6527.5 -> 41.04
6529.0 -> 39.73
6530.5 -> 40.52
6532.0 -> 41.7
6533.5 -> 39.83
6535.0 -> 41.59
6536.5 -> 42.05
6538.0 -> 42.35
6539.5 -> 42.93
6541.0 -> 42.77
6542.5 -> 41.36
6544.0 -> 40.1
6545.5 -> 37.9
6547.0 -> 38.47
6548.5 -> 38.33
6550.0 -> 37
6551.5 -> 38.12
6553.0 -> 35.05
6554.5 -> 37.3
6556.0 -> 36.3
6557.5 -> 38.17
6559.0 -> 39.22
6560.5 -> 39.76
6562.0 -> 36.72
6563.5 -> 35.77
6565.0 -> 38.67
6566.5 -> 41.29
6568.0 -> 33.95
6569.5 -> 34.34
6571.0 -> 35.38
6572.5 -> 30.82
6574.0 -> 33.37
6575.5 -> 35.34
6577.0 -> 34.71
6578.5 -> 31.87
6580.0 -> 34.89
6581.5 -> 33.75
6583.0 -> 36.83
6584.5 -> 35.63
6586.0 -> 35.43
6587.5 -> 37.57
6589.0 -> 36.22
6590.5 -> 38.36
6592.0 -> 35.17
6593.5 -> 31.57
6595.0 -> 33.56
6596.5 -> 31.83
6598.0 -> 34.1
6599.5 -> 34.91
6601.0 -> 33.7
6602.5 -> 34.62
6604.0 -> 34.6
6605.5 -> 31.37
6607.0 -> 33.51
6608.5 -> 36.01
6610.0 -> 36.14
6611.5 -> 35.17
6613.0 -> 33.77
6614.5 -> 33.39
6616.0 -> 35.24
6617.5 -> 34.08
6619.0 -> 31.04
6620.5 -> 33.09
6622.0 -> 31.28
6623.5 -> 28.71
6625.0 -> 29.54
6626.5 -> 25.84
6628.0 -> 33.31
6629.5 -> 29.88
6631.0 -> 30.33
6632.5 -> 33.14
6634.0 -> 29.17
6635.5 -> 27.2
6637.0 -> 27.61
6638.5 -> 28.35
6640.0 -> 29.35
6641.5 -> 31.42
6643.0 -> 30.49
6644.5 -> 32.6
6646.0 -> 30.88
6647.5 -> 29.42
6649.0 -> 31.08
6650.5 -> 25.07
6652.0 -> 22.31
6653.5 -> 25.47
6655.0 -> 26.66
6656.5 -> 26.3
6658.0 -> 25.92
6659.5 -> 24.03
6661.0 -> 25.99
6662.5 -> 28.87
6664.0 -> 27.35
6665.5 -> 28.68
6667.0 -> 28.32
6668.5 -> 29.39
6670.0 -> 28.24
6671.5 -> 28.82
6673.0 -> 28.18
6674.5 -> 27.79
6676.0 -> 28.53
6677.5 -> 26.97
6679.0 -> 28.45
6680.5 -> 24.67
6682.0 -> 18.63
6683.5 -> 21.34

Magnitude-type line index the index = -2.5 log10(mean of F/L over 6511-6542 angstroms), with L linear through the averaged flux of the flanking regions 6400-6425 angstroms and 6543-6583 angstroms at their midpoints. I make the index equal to -0.15 mag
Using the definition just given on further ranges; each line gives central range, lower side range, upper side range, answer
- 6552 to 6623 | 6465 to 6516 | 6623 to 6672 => -0.13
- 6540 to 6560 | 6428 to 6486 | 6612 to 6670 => -0.21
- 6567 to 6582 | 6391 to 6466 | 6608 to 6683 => -0.14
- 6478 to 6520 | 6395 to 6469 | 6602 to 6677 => -0.13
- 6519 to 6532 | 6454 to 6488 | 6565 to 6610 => -0.16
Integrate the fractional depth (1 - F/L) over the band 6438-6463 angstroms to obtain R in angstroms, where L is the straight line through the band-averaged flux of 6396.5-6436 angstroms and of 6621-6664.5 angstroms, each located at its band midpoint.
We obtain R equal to -2.5 angstroms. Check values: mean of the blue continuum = 30.7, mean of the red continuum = 28.6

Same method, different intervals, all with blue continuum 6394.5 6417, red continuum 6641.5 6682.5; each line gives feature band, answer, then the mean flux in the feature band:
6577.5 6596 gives -4.2 angstroms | 35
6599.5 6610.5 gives -2.3 angstroms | 34.3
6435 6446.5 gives -0.8 angstroms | 32.7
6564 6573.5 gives -2.3 angstroms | 35.7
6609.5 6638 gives -3.4 angstroms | 31.4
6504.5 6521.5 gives -4.6 angstroms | 37.6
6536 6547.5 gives -4.7 angstroms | 41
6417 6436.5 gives 0.4 angstroms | 30.1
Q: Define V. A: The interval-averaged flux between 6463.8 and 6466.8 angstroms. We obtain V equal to 36.5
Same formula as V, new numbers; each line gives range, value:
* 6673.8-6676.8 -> 28.1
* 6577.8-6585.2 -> 34.6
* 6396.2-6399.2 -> 30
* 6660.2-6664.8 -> 27.4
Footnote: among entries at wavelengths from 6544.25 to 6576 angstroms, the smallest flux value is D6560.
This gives 30.82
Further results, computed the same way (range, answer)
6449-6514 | 29.53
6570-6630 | 25.84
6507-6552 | 35.1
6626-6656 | 22.31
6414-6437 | 27.54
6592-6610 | 31.37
